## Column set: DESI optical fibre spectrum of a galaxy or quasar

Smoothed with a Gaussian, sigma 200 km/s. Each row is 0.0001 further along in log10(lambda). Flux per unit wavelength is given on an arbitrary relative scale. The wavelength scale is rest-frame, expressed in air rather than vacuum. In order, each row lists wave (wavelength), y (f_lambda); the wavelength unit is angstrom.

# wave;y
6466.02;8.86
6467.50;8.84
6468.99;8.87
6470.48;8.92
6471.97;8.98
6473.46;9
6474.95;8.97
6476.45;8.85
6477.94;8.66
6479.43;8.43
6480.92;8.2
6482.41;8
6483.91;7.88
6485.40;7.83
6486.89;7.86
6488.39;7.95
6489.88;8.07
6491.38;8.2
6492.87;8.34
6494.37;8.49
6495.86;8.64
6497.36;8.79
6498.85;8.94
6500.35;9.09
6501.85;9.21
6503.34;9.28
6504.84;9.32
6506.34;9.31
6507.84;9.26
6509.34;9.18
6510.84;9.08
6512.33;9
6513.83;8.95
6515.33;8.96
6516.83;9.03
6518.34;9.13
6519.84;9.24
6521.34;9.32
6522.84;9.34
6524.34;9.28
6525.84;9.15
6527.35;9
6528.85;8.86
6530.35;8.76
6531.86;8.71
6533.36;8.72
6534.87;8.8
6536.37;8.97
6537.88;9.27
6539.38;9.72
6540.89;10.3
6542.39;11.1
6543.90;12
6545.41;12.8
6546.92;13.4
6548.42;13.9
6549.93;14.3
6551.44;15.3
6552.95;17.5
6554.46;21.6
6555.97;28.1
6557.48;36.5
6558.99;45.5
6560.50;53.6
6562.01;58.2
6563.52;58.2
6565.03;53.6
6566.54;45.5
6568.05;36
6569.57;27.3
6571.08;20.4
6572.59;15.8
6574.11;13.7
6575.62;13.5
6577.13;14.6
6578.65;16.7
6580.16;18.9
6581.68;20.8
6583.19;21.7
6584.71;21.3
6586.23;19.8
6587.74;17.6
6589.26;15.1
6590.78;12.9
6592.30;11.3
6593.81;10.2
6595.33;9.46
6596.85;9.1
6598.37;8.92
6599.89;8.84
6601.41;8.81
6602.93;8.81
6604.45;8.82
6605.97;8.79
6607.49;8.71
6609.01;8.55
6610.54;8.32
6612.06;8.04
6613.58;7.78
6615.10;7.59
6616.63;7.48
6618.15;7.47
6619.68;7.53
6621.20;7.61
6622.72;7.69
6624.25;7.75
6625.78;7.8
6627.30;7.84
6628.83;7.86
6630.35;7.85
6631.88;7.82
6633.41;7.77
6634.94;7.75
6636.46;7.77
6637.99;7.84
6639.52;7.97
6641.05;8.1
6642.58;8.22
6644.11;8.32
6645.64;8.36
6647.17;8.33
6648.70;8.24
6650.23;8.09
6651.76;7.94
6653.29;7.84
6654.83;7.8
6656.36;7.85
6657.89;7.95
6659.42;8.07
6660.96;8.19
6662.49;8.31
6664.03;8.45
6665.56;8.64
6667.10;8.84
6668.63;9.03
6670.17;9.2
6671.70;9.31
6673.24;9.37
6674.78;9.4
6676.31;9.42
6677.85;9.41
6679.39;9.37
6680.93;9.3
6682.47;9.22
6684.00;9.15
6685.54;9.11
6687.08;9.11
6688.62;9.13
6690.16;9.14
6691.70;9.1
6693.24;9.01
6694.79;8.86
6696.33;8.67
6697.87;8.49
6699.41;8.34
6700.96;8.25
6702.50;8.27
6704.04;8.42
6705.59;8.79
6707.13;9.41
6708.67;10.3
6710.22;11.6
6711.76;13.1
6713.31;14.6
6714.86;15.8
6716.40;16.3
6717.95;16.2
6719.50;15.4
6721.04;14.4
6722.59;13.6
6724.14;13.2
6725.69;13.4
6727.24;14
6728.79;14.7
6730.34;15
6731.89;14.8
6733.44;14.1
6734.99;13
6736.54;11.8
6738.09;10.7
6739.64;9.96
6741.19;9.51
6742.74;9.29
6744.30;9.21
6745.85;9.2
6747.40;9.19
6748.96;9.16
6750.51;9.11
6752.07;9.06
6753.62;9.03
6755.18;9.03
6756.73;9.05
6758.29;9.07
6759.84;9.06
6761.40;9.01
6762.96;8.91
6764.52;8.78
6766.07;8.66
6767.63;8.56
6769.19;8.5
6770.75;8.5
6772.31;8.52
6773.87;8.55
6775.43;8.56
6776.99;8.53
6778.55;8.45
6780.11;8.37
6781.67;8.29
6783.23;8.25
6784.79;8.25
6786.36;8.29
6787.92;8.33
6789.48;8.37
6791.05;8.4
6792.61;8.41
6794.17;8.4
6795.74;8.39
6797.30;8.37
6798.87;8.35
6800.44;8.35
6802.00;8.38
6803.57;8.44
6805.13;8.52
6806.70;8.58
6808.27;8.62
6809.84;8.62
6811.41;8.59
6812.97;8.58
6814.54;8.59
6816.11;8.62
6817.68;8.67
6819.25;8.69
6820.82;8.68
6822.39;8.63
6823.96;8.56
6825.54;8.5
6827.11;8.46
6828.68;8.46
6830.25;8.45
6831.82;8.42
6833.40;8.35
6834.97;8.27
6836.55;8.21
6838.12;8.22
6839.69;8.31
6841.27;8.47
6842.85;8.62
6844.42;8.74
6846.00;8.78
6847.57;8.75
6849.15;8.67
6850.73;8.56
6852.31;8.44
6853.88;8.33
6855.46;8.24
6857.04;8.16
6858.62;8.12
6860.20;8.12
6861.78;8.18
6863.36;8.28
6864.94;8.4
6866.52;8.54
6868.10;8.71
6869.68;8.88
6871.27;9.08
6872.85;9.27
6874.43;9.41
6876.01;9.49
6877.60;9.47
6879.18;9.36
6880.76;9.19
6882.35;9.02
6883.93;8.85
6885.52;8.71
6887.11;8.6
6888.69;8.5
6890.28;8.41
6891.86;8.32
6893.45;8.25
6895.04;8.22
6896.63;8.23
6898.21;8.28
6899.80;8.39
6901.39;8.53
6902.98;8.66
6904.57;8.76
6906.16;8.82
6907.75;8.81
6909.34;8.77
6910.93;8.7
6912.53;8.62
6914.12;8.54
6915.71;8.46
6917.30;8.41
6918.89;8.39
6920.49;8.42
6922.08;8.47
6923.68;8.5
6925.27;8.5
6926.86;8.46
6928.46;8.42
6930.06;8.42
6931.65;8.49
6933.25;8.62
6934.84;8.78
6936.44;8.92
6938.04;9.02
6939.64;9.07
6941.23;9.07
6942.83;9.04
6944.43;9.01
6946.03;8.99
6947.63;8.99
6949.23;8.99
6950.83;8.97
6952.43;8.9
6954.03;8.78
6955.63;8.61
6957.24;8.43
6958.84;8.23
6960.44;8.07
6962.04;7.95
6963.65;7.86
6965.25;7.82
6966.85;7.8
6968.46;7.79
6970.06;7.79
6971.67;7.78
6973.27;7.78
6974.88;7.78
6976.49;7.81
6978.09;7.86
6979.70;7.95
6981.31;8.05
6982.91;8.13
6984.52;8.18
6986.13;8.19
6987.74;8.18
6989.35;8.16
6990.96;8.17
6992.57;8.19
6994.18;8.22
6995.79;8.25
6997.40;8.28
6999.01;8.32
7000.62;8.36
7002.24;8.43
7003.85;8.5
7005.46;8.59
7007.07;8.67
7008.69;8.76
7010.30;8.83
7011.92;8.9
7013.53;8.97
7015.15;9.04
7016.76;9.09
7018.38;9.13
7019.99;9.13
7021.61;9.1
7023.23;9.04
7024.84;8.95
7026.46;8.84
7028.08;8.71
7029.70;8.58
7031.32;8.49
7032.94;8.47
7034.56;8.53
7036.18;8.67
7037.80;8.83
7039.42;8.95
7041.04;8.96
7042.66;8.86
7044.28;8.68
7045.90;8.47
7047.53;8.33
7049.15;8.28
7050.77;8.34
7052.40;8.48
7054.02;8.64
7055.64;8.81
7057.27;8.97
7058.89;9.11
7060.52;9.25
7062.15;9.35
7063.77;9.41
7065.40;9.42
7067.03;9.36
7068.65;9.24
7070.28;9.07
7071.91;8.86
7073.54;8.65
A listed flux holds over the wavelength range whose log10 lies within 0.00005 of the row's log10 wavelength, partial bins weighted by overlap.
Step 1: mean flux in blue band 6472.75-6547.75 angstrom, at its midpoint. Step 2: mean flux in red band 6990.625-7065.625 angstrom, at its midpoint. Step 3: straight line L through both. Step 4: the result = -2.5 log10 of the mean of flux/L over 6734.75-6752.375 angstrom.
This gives -0.10 mag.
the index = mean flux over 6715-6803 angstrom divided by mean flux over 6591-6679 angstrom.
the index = 1.21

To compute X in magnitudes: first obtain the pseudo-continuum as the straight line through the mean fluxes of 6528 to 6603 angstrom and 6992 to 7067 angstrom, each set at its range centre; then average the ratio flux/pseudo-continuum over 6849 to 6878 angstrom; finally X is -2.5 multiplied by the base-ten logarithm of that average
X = 0.41 mag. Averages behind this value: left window 19.6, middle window 8.64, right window 8.75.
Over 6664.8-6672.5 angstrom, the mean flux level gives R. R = 9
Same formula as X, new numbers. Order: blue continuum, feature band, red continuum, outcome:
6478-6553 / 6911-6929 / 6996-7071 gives 0.06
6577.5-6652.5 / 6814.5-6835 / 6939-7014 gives 0.07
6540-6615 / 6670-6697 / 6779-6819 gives 0.47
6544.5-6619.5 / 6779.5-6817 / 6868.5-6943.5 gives 0.40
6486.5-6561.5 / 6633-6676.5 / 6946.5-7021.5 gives 0.35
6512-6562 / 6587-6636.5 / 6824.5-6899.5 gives 0.46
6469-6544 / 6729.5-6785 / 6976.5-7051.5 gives -0.10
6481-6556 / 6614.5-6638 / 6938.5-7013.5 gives 0.25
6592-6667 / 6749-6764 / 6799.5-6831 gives -0.07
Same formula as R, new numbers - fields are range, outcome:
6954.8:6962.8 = 8.26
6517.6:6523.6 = 9.27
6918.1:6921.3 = 8.4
